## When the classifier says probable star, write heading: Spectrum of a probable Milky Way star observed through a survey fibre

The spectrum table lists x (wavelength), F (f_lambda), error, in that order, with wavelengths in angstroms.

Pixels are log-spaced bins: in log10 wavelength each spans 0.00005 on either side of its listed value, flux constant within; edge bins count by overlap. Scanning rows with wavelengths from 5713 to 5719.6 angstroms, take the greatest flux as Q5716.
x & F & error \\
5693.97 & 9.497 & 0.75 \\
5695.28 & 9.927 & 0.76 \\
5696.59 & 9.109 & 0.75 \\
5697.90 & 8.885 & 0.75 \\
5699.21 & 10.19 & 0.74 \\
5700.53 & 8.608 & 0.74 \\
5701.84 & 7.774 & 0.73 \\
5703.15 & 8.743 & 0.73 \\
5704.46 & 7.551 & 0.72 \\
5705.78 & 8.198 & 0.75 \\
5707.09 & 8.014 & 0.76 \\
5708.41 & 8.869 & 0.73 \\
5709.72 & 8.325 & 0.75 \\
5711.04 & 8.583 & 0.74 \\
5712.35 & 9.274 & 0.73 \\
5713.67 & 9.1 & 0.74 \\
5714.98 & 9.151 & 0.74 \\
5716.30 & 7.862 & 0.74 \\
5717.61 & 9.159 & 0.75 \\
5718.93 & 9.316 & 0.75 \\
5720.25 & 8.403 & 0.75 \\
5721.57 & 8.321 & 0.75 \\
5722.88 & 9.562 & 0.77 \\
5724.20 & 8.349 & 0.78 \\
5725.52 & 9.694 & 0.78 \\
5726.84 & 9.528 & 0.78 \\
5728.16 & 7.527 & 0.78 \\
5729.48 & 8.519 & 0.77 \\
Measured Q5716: 9.316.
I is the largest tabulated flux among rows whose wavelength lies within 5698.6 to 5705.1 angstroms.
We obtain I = 10.19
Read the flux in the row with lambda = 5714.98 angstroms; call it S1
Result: 9.151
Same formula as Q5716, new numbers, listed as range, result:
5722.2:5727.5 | 9.694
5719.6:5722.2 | 8.403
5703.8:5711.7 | 8.869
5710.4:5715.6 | 9.274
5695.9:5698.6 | 9.109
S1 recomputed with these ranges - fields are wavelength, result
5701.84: 7.774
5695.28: 9.927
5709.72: 8.325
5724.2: 8.349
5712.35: 9.274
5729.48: 8.519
